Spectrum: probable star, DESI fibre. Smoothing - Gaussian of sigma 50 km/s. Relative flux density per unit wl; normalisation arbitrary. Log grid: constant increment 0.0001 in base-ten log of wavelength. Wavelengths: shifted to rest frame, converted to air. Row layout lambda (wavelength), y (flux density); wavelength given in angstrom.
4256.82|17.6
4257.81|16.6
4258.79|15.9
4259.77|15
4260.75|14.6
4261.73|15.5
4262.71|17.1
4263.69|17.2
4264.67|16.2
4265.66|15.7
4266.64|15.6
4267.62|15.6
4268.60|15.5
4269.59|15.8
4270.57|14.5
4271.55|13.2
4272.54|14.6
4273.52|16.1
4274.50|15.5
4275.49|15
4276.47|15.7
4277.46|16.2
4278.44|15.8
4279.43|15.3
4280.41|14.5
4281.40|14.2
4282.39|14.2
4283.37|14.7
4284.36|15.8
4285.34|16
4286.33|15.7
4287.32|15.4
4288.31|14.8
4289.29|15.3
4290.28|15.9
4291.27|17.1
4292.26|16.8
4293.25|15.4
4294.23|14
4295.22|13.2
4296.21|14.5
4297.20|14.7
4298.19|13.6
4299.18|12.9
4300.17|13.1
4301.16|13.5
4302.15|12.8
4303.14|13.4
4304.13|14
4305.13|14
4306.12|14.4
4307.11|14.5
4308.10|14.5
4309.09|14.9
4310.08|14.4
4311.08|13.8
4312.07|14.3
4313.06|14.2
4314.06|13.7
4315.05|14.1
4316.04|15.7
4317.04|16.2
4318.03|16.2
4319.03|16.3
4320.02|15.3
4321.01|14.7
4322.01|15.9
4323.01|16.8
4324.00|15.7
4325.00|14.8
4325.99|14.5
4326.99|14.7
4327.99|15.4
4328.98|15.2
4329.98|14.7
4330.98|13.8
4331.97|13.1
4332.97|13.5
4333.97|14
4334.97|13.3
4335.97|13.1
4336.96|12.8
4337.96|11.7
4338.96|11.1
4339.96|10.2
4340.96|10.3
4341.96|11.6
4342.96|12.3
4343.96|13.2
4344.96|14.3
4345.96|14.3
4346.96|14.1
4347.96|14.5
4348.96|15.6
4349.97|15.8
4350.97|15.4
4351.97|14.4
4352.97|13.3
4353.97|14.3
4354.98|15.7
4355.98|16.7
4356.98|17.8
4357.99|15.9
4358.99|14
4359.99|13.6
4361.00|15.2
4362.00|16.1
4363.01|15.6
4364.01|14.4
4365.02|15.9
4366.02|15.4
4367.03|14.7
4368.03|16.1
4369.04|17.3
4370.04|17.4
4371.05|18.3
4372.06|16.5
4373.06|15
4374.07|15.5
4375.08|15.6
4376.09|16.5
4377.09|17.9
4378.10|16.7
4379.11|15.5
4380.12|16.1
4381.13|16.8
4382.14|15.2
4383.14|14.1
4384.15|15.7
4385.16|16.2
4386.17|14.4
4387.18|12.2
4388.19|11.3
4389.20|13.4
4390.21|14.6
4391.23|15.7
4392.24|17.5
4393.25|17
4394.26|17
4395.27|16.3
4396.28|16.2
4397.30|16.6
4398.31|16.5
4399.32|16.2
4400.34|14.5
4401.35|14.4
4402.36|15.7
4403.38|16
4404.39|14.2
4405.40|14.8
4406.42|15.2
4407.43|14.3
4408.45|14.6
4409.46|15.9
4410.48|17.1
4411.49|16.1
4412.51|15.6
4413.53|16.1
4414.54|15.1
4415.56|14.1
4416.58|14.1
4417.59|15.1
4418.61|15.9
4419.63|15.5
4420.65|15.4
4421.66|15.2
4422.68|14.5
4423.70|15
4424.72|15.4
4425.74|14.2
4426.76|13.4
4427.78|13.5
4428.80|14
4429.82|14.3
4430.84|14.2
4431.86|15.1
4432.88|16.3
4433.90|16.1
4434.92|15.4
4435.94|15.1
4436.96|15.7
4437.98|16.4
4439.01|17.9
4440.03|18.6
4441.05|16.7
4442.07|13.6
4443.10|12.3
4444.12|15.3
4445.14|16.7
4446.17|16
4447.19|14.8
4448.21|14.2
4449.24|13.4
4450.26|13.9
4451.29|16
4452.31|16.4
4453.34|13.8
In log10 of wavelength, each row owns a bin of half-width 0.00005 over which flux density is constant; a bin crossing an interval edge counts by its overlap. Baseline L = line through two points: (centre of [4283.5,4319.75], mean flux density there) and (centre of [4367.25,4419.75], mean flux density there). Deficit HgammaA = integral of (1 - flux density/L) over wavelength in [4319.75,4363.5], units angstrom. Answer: 2.4 angstrom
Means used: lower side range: 14.7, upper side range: 15.6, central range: 14.3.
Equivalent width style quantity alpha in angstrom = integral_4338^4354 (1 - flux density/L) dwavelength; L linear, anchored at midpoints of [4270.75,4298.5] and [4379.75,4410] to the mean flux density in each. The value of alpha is 2.0 angstrom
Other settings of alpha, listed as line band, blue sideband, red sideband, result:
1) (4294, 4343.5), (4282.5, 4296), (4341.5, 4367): 3.6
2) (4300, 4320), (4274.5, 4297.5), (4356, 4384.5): 1.3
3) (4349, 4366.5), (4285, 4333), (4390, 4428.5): -0.3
